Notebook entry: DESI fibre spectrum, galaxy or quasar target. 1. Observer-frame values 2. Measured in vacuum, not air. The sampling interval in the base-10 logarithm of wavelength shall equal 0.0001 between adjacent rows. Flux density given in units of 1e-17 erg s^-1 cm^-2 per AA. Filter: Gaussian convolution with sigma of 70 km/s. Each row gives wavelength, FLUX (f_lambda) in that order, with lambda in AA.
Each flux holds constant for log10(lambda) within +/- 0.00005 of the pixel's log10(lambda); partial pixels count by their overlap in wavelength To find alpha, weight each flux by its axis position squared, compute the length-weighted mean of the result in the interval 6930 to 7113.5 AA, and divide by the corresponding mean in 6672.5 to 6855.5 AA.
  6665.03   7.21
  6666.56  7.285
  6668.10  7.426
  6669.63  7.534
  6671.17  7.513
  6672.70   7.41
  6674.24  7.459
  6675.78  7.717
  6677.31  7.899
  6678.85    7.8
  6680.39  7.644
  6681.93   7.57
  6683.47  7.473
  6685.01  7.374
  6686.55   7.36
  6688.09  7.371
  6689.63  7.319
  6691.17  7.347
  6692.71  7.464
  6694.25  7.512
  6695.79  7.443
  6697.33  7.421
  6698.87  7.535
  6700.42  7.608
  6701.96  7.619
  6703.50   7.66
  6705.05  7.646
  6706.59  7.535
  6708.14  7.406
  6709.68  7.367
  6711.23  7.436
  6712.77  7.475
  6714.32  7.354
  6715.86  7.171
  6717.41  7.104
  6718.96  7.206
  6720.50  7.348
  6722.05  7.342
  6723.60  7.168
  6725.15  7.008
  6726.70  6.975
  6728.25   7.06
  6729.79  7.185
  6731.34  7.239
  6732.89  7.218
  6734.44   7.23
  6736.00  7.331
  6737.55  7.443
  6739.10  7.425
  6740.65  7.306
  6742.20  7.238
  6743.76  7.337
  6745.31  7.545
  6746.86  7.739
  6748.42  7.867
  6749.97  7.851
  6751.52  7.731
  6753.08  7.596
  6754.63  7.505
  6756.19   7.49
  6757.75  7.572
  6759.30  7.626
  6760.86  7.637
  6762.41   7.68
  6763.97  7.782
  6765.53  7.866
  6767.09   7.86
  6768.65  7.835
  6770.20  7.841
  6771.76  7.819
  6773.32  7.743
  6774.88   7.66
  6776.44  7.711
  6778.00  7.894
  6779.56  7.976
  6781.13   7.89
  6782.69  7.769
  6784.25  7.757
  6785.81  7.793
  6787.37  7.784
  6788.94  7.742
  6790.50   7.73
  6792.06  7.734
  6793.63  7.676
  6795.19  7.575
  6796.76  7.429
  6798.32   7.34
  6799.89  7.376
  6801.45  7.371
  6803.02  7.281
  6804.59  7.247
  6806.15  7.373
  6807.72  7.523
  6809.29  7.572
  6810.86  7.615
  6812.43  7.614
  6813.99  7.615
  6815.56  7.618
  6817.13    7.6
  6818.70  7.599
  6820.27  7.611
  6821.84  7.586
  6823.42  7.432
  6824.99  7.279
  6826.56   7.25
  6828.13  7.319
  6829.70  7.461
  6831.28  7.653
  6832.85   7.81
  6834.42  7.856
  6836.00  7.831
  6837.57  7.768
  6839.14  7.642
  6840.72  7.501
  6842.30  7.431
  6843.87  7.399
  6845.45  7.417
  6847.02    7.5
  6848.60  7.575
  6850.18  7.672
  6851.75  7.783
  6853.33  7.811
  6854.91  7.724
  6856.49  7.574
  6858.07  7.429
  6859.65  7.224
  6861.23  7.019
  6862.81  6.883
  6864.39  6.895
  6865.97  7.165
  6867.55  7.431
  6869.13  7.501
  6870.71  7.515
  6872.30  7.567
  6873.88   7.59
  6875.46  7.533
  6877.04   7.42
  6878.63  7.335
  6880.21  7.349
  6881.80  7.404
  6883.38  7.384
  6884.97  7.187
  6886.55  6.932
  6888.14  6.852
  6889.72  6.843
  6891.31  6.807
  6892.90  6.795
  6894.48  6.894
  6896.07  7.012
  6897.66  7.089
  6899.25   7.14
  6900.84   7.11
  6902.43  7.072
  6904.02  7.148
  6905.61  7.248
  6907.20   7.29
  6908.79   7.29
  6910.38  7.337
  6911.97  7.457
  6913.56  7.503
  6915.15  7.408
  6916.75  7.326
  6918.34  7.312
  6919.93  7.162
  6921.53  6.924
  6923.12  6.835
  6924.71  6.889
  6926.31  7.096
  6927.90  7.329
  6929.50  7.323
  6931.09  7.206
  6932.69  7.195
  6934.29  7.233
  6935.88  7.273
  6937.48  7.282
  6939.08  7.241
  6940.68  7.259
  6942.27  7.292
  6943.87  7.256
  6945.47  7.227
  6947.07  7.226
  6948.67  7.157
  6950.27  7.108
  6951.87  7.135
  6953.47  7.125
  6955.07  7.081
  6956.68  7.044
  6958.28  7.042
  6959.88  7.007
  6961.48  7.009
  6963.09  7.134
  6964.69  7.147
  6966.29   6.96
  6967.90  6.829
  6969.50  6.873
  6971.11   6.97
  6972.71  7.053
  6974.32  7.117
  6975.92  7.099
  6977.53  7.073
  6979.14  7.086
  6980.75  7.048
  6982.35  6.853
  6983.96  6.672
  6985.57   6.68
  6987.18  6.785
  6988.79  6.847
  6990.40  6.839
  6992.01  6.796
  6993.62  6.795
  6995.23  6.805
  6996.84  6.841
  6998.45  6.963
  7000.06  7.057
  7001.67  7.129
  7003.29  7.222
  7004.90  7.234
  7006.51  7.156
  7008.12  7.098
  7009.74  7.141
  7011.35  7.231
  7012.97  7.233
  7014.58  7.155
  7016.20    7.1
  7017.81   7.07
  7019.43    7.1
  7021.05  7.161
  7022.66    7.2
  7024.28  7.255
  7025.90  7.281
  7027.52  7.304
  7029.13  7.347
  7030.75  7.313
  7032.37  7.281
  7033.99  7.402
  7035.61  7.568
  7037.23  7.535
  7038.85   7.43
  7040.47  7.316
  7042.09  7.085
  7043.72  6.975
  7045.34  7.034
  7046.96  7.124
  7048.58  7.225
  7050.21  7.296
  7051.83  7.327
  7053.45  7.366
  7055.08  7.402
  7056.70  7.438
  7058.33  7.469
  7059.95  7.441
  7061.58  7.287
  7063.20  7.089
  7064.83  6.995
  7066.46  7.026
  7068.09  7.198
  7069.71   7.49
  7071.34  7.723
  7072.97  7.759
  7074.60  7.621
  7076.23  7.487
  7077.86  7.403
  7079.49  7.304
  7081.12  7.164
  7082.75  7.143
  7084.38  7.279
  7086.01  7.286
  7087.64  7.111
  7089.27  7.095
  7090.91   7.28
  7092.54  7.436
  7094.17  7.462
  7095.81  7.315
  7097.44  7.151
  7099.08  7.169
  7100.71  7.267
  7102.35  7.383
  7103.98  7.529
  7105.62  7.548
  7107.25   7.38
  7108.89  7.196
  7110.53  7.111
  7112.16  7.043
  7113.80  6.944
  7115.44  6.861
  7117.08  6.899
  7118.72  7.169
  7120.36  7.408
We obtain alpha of 1.0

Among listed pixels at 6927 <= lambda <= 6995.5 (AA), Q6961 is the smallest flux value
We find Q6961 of 6.672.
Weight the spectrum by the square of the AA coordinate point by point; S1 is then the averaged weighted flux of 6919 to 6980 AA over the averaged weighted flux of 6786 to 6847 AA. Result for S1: 0.98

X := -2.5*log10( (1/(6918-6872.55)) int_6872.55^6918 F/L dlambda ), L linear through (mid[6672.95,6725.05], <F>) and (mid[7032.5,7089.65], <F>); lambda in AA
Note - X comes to 0.025 mag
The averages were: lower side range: 7.45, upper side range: 7.31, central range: 7.21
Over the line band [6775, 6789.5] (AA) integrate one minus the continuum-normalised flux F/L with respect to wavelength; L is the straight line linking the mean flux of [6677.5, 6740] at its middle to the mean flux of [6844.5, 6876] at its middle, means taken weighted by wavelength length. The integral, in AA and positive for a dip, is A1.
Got -0.8 AA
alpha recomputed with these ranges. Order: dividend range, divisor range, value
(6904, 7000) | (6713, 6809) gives 1.00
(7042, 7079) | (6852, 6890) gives 1.05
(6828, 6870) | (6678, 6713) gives 1.05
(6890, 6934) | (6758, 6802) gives 0.96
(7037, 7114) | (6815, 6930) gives 1.05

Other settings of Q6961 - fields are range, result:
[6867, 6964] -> 6.795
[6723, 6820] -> 6.975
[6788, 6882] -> 6.883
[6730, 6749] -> 7.218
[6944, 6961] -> 7.007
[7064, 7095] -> 6.995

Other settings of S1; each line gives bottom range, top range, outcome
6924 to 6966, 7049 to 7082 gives 1.06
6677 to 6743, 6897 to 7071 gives 1.05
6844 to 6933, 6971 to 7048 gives 1.01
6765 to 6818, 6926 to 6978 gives 0.98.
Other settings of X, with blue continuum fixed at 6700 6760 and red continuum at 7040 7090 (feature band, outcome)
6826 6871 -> -0.02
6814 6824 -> -0.03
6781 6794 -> -0.05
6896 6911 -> 0.03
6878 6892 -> 0.03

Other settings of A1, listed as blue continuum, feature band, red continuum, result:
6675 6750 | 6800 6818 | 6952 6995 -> -0.6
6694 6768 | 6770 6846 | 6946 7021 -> -2.9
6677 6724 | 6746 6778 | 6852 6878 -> -1.3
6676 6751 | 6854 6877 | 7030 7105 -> 0.0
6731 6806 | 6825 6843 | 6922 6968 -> -0.4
